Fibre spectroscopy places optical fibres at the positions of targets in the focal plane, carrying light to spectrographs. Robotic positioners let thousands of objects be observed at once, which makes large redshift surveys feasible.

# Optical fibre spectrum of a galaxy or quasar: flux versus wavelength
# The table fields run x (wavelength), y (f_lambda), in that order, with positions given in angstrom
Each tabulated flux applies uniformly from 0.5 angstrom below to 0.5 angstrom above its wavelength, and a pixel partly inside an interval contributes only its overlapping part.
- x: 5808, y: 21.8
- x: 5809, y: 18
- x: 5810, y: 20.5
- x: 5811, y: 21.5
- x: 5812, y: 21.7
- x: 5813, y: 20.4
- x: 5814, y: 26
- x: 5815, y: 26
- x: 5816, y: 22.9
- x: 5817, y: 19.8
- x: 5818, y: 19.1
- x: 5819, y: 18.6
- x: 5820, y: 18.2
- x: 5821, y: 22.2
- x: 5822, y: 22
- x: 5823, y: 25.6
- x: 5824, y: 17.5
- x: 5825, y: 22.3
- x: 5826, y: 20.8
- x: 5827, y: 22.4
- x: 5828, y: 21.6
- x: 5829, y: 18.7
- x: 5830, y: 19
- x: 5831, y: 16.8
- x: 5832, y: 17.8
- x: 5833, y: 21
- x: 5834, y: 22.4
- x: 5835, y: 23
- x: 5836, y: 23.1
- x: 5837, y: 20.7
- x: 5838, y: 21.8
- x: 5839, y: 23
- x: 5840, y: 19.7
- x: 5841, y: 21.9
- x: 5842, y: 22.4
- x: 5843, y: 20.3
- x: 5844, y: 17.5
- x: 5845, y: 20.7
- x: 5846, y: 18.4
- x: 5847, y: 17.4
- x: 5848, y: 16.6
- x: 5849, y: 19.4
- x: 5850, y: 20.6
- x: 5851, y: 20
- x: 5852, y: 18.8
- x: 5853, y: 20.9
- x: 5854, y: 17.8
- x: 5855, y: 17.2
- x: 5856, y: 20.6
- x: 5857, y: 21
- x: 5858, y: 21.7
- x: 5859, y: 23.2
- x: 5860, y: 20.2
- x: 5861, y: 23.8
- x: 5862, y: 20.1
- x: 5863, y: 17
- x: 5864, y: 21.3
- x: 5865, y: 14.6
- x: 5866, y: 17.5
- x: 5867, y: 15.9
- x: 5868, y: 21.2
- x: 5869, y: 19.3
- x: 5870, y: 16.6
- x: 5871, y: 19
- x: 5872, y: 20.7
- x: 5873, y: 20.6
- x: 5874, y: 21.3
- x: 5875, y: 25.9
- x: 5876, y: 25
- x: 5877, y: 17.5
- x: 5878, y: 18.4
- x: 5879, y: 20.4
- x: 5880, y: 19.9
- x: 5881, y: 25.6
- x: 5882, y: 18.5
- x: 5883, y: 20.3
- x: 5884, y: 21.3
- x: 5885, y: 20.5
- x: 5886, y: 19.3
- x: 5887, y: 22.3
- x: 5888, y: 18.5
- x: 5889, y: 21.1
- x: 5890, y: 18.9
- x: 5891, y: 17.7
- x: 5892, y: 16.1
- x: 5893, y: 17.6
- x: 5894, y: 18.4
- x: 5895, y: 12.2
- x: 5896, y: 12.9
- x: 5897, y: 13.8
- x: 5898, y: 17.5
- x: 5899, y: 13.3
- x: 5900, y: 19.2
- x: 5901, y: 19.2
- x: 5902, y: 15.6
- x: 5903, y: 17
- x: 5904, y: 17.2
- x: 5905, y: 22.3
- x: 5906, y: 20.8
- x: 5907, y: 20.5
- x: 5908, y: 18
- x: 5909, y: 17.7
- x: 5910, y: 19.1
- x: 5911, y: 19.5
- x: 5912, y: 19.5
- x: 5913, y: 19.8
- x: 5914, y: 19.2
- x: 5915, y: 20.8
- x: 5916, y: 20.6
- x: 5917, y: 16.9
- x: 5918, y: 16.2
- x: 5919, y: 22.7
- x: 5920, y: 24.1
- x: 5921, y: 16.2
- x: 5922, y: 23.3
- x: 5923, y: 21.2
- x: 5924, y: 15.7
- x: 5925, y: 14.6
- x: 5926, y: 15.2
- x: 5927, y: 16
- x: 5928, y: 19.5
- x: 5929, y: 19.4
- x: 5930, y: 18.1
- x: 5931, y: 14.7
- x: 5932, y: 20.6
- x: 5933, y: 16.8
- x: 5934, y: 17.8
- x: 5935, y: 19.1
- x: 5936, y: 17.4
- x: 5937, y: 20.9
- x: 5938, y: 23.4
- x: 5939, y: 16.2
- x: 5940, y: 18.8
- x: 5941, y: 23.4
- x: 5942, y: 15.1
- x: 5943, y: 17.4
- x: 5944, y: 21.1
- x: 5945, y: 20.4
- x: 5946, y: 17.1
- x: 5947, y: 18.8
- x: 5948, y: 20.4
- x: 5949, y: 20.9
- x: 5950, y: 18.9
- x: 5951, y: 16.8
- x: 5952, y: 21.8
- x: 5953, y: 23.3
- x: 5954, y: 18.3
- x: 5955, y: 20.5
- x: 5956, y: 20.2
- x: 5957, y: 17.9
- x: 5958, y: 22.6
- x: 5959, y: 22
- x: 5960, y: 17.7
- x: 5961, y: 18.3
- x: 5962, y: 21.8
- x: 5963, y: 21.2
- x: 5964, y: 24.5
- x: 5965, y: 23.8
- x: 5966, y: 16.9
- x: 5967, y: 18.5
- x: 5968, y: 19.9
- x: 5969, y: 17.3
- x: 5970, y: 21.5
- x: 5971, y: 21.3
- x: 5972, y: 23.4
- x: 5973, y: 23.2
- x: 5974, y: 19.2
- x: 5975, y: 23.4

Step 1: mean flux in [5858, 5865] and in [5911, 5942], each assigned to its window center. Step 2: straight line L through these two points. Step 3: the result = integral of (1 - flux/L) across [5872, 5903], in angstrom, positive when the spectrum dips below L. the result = 1.5 angstrom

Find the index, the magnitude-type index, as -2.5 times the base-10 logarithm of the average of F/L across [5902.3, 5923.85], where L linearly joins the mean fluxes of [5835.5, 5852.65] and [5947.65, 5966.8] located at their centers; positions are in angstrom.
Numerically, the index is 0.04 mag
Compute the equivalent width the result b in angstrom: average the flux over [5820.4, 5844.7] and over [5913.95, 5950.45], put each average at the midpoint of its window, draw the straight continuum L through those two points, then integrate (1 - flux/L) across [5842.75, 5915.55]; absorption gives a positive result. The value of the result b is 3.0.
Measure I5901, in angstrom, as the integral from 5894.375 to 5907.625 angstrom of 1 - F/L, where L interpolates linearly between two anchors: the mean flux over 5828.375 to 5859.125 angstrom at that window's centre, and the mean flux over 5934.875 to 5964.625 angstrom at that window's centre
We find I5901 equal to 1.9 angstrom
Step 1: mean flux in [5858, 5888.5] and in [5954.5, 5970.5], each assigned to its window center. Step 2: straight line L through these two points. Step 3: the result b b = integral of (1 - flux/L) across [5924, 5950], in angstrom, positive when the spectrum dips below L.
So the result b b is 2.3 angstrom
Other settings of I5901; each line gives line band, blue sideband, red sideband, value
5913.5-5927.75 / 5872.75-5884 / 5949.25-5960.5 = 1.2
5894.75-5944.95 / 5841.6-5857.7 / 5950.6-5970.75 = 3.9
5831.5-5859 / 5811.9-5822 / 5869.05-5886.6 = 1.1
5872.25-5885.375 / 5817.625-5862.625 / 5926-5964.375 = -0.8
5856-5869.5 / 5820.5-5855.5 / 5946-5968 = 0.3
